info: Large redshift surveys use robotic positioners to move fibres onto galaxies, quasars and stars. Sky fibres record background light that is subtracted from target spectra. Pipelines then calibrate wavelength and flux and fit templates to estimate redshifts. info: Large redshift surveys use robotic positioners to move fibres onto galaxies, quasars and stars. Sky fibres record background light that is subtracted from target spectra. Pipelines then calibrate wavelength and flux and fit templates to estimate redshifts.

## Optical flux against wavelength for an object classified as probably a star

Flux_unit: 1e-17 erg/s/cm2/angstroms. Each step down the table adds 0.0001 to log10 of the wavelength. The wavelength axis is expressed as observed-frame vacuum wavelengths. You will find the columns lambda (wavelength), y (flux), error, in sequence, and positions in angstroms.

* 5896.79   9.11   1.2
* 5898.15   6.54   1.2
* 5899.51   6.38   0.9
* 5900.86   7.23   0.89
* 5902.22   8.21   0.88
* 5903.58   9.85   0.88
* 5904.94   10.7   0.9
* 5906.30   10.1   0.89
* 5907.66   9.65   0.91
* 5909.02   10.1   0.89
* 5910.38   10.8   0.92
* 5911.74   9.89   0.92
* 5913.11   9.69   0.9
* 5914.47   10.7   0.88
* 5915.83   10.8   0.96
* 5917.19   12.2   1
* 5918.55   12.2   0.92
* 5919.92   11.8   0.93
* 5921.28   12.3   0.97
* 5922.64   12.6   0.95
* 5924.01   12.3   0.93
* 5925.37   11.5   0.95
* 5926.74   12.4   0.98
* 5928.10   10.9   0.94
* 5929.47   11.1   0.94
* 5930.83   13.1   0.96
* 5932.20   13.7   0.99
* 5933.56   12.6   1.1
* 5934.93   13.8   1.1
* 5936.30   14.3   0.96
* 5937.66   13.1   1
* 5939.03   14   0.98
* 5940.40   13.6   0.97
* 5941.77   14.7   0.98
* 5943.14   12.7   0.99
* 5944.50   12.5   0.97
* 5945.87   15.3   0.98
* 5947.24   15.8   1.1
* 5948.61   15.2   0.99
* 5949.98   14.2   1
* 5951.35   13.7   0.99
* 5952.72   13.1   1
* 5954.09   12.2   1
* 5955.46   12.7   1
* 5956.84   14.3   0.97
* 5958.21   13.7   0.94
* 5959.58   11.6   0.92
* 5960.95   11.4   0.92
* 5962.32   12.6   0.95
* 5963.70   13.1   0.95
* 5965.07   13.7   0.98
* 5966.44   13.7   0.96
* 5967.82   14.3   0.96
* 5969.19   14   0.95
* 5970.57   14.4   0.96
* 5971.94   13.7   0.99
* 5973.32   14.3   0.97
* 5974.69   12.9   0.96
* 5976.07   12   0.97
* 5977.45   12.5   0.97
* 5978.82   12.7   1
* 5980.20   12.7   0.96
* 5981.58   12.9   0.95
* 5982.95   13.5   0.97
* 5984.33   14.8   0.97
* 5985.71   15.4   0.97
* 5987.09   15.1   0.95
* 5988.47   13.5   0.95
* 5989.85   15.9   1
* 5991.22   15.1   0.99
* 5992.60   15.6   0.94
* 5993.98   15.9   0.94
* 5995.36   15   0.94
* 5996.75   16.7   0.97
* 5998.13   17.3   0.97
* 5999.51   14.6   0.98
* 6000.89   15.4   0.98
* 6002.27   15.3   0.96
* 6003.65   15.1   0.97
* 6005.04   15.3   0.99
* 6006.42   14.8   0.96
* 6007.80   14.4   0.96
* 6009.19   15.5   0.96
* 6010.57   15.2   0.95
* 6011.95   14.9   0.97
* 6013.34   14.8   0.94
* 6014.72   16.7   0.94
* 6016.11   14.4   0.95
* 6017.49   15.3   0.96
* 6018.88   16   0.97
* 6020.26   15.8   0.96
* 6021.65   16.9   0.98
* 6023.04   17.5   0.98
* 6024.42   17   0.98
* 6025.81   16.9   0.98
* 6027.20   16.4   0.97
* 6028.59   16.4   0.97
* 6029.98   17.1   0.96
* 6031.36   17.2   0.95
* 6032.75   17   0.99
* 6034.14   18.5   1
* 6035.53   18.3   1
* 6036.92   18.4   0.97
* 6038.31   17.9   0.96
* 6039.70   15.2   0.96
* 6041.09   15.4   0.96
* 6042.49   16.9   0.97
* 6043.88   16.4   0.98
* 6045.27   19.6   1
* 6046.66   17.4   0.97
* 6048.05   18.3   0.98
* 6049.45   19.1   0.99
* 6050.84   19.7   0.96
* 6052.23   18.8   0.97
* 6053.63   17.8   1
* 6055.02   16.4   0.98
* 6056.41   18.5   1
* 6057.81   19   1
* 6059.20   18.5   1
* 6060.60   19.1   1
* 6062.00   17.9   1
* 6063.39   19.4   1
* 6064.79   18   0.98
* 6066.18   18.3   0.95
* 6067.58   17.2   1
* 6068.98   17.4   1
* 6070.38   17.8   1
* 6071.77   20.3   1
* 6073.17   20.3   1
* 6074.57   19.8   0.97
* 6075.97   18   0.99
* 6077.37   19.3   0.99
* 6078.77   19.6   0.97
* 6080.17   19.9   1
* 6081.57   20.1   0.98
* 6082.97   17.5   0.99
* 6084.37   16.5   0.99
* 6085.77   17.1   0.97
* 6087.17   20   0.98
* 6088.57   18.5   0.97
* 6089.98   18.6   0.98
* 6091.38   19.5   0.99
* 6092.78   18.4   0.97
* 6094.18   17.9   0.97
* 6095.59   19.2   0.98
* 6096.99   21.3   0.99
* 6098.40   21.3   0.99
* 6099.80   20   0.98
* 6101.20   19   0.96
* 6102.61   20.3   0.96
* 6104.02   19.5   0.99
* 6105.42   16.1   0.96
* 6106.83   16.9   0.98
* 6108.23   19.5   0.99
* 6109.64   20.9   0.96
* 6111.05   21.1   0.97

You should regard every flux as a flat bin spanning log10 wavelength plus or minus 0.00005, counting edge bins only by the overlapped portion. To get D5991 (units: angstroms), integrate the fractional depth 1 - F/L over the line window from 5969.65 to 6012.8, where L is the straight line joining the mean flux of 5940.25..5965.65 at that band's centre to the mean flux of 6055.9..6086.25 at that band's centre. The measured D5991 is 1.59 angstroms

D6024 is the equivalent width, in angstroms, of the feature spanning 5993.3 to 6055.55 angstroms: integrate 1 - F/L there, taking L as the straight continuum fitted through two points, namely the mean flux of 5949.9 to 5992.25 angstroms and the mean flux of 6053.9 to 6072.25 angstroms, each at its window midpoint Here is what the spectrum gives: -1.0 angstroms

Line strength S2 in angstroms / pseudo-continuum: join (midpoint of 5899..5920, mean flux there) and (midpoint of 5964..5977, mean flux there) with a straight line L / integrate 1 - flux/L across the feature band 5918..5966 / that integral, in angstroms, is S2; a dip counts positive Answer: -4.79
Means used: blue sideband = 10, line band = 13.1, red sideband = 13.6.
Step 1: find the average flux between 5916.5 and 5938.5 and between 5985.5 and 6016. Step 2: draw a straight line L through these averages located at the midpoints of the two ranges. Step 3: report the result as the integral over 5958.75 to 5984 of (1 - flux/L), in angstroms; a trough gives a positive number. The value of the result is 1.9 angstroms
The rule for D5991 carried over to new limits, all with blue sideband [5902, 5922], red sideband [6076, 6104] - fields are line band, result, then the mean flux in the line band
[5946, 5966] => -1.10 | 13.4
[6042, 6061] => -1.04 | 18.3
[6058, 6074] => -0.53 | 18.6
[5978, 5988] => 0.15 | 13.8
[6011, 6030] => -0.33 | 16.1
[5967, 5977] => -0.09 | 13.6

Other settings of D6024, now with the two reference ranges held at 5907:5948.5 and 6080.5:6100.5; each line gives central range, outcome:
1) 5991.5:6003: -0.4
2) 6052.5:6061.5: -0.3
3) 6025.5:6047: -0.5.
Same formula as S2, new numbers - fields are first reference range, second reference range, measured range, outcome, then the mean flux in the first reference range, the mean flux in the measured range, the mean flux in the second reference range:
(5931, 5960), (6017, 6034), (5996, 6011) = 0.4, 13.7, 15.4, 16.7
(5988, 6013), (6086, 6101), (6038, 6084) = -0.9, 15.3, 18.3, 19.4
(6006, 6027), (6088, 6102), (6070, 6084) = -0.5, 15.8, 19.2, 19.4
